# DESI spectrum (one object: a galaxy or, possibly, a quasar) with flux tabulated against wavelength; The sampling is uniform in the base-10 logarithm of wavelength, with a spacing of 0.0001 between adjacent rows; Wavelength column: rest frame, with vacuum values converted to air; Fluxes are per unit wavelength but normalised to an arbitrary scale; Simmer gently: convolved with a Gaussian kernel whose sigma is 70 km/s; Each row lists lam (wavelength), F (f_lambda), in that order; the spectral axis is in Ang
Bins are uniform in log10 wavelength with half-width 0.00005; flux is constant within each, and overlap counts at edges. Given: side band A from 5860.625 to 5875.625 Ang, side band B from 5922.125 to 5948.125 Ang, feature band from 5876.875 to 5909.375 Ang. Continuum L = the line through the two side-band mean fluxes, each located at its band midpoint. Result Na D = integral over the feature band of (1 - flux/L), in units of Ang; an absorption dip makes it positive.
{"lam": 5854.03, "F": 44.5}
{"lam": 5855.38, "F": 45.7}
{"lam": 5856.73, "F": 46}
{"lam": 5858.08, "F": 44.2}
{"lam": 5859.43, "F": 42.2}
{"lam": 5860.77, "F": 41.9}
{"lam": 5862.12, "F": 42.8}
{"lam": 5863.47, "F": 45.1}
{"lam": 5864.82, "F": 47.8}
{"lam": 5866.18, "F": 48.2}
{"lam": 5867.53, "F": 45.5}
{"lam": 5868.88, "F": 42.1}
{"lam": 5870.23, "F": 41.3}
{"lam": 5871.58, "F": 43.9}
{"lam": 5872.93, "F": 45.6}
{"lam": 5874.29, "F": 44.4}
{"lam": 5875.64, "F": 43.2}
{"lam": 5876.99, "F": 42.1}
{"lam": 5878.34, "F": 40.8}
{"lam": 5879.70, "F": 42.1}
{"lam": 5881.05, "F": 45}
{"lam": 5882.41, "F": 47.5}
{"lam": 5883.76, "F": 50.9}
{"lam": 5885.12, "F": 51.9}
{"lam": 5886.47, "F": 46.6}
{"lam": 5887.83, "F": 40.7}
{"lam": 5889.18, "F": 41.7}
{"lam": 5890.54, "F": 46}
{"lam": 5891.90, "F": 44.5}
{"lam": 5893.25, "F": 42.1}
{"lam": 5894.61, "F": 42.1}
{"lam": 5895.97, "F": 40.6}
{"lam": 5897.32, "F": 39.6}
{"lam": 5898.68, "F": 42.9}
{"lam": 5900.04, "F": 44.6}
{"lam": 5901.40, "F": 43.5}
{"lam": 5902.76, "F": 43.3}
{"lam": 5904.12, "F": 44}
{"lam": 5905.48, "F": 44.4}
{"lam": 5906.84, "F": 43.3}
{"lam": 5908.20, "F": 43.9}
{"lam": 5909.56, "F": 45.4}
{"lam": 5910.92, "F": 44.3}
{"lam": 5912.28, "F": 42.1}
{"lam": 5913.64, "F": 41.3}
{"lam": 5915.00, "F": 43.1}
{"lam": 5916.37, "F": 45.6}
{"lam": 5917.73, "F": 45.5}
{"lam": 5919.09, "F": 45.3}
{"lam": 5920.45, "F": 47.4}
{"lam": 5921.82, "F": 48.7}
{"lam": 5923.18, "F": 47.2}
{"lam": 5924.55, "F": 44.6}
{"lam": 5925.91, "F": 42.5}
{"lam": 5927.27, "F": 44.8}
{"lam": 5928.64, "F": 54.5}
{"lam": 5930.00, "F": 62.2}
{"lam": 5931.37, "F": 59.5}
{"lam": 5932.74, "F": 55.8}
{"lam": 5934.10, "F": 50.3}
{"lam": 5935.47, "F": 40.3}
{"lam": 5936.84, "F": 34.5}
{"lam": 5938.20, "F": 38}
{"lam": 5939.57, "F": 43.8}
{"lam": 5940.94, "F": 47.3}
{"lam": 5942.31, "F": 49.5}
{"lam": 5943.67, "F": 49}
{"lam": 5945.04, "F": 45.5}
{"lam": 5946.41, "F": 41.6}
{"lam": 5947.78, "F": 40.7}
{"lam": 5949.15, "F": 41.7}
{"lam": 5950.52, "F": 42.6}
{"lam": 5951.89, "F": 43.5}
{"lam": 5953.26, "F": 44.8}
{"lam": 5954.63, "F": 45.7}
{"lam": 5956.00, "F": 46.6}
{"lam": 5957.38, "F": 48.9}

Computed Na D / 1.0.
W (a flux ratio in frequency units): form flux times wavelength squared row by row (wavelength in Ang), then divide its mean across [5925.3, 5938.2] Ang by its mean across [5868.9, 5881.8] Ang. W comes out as 1.2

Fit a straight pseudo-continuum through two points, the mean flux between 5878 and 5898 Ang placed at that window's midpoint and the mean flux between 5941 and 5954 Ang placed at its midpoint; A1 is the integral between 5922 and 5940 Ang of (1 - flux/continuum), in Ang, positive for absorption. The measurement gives -1.30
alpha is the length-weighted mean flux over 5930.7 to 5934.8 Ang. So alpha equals 55.1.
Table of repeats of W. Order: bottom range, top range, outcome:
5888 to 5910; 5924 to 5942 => 1.12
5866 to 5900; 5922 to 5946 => 1.10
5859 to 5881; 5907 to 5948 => 1.08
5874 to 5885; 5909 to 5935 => 1.08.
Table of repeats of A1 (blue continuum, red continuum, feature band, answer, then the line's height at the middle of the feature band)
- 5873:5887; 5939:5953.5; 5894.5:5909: 0.70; 45.1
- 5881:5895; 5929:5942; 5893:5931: 1.40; 46.8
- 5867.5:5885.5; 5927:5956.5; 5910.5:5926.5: 0.35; 45.8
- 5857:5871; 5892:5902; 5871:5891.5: -0.77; 43.2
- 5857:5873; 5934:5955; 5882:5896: -0.36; 44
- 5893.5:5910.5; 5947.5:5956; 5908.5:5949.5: -2.57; 43.4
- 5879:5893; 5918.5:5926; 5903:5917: 0.69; 46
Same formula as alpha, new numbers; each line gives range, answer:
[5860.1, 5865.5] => 44.4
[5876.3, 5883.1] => 43.5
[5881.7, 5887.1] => 49.2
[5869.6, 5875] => 43.8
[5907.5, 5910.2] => 44.6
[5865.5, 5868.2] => 46.8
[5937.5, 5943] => 44.7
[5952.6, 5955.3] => 45.3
